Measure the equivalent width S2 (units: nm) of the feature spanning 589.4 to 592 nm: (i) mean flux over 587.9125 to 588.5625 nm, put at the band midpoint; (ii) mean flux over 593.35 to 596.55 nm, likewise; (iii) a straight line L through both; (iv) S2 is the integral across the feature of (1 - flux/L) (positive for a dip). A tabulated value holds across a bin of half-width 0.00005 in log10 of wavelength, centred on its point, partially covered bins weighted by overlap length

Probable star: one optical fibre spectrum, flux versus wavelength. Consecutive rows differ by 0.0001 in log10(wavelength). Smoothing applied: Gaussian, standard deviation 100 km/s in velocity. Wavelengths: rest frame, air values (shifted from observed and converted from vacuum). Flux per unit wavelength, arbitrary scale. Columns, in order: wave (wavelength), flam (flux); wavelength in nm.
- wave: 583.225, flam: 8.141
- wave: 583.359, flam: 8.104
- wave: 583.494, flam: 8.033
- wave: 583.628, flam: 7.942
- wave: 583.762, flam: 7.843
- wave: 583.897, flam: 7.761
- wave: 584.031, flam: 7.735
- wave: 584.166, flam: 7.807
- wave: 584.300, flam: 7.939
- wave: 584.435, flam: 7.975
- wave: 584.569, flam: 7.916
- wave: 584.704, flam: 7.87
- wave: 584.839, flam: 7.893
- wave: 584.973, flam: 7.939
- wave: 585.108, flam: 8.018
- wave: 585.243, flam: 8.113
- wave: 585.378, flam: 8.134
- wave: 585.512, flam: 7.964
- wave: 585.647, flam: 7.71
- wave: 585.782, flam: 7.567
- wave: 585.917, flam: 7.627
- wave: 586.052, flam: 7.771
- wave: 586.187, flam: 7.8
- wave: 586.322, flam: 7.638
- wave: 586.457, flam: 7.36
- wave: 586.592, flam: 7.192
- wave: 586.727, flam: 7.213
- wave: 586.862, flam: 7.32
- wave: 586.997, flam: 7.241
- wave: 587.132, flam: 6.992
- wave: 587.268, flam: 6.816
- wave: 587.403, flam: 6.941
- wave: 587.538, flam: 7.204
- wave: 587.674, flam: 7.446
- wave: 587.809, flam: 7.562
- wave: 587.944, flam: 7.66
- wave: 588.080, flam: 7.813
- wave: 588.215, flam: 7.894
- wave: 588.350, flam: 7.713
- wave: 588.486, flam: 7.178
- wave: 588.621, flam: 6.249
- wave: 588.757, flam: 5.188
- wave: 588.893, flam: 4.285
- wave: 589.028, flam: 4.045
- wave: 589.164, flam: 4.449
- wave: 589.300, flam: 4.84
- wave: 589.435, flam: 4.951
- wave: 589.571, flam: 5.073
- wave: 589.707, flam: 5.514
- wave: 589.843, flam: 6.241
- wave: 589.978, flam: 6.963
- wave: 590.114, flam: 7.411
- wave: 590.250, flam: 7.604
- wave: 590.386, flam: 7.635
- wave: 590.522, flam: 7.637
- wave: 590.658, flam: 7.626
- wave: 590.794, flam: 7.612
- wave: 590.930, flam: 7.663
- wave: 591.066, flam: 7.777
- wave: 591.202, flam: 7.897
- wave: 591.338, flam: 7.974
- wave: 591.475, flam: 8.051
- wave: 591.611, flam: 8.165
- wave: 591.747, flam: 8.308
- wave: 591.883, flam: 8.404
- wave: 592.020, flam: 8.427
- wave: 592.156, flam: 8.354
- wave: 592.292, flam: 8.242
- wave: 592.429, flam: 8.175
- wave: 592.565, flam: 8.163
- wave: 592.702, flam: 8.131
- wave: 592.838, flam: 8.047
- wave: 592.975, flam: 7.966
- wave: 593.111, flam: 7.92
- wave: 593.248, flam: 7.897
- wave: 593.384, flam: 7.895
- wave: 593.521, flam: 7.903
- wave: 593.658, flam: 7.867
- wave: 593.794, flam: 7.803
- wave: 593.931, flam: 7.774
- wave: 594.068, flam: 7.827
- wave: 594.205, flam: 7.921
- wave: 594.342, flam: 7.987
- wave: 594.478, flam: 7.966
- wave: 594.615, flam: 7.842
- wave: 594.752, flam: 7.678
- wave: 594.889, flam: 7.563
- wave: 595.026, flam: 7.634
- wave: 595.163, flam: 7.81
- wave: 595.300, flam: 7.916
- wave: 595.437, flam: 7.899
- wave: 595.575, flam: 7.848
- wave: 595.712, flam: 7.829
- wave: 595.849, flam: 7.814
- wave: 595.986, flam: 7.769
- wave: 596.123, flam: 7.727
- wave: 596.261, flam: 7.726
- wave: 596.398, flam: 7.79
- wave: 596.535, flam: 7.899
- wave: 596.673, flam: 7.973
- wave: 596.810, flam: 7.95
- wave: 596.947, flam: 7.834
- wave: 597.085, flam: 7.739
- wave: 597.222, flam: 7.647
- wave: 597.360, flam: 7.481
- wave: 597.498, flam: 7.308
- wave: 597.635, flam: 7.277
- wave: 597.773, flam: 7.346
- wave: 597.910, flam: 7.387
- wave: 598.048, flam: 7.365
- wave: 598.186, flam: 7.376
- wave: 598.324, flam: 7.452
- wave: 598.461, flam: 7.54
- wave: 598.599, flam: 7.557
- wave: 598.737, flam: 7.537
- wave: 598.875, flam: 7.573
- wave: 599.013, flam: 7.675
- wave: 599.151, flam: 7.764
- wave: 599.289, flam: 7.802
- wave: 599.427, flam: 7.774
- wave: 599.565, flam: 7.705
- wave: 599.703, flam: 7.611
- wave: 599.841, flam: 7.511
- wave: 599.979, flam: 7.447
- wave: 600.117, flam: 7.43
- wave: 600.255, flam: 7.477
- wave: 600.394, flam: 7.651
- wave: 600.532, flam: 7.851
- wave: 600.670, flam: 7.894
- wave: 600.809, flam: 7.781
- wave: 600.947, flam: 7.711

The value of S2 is 0.12 nm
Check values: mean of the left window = 7.63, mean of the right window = 7.82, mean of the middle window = 7.34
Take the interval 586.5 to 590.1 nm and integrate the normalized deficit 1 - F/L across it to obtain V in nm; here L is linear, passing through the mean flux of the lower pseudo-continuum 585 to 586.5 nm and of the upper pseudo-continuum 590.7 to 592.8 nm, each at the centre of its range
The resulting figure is 0.65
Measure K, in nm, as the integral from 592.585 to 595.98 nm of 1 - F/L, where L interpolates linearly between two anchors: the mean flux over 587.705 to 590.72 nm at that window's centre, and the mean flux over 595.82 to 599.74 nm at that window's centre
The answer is -0.343 nm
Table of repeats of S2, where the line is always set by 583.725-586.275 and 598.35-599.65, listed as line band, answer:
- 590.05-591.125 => 0.02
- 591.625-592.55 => -0.07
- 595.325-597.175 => -0.03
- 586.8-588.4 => 0.09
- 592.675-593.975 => -0.03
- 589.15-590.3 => 0.27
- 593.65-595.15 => -0.02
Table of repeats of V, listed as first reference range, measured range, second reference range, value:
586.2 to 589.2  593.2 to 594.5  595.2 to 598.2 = -0.08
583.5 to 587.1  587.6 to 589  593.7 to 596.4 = 0.17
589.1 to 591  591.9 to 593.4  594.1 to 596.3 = -0.20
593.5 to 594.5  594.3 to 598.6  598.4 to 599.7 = 0.05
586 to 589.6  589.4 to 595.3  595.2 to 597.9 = -0.37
